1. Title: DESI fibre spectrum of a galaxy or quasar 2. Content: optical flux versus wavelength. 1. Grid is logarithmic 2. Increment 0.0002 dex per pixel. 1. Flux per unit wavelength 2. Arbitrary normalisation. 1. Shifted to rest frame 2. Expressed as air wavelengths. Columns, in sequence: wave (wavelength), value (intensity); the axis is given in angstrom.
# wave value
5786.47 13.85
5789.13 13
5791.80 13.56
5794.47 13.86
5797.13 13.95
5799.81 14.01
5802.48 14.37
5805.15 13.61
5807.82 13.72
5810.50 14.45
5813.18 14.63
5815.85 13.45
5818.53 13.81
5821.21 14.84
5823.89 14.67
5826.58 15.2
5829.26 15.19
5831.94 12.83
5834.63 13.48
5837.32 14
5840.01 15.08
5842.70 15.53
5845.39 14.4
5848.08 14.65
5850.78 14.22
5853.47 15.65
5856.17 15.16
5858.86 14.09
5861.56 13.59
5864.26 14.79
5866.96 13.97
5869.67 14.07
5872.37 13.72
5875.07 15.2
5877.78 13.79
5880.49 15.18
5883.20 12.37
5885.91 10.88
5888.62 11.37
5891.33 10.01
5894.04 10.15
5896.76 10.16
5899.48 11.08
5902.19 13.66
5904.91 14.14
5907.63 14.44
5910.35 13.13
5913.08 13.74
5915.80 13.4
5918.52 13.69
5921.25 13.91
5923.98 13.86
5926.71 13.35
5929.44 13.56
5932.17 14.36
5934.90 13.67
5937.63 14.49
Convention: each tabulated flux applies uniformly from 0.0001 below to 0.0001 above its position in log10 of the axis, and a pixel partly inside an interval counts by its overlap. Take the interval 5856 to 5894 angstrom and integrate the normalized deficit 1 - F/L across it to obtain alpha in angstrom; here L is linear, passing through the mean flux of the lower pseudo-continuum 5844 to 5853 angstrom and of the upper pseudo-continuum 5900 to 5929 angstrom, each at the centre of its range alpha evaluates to 2.5 angstrom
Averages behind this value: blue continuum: 14.6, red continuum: 13.7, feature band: 13.3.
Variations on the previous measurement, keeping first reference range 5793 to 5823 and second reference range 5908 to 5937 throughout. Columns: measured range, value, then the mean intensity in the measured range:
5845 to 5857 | -0.77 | 14.8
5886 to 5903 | 3.48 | 11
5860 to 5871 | -0.17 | 14.1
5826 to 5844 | -0.58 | 14.4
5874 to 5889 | 0.69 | 13.2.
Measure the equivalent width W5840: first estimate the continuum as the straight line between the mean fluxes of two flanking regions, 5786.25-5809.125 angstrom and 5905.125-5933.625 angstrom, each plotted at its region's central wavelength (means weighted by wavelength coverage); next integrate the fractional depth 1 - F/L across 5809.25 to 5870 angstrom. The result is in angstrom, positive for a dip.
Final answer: -2.9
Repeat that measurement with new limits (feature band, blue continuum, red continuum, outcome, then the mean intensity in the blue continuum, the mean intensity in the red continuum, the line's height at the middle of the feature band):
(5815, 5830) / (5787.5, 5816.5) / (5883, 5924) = -1.0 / 13.9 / 12.5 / 13.6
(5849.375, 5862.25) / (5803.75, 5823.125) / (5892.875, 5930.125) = -0.9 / 14.1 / 13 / 13.6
